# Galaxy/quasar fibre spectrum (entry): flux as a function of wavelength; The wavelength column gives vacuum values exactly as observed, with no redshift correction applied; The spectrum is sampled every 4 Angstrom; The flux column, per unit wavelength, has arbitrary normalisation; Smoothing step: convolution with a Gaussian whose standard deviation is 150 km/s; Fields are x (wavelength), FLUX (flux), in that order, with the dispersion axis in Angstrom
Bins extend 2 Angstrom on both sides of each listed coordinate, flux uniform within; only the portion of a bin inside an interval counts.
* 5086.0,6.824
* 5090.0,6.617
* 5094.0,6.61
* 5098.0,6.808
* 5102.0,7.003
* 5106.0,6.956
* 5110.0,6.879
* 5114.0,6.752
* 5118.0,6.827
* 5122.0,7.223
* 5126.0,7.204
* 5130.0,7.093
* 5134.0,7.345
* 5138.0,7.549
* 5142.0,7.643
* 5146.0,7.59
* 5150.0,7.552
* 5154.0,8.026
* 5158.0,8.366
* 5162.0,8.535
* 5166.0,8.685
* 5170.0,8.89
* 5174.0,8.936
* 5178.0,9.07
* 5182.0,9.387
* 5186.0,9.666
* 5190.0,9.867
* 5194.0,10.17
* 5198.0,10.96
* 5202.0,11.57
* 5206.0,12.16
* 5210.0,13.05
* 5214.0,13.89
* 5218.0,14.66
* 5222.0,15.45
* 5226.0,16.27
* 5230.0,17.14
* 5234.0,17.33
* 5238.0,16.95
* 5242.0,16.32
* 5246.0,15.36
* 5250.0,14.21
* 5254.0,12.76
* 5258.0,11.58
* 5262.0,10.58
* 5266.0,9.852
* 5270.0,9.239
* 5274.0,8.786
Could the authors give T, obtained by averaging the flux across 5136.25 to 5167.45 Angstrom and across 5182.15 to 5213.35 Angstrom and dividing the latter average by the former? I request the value 1.39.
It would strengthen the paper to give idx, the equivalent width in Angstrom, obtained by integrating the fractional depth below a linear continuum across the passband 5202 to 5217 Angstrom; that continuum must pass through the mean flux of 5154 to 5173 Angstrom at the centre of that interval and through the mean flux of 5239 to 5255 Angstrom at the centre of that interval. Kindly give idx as -1.07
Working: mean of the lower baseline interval 8.57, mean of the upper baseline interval 14.9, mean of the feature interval 12.9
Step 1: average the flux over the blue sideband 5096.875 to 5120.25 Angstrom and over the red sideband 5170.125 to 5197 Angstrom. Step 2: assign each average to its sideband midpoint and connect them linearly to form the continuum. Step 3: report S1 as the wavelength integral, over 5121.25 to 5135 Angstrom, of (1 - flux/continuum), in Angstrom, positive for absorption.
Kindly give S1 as 0.7 Angstrom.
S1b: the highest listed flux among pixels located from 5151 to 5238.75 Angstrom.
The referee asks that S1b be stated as 17.33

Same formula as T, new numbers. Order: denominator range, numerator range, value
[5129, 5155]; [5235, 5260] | 1.94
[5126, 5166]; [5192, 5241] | 1.83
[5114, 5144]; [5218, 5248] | 2.25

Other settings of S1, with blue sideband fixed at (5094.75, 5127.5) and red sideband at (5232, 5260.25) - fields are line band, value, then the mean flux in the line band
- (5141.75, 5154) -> 1.94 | 7.66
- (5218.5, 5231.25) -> -2.24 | 16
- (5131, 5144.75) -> 1.66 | 7.49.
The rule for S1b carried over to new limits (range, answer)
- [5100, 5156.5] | 8.026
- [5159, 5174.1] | 8.936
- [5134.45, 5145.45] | 7.643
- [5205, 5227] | 16.27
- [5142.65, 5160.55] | 8.366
